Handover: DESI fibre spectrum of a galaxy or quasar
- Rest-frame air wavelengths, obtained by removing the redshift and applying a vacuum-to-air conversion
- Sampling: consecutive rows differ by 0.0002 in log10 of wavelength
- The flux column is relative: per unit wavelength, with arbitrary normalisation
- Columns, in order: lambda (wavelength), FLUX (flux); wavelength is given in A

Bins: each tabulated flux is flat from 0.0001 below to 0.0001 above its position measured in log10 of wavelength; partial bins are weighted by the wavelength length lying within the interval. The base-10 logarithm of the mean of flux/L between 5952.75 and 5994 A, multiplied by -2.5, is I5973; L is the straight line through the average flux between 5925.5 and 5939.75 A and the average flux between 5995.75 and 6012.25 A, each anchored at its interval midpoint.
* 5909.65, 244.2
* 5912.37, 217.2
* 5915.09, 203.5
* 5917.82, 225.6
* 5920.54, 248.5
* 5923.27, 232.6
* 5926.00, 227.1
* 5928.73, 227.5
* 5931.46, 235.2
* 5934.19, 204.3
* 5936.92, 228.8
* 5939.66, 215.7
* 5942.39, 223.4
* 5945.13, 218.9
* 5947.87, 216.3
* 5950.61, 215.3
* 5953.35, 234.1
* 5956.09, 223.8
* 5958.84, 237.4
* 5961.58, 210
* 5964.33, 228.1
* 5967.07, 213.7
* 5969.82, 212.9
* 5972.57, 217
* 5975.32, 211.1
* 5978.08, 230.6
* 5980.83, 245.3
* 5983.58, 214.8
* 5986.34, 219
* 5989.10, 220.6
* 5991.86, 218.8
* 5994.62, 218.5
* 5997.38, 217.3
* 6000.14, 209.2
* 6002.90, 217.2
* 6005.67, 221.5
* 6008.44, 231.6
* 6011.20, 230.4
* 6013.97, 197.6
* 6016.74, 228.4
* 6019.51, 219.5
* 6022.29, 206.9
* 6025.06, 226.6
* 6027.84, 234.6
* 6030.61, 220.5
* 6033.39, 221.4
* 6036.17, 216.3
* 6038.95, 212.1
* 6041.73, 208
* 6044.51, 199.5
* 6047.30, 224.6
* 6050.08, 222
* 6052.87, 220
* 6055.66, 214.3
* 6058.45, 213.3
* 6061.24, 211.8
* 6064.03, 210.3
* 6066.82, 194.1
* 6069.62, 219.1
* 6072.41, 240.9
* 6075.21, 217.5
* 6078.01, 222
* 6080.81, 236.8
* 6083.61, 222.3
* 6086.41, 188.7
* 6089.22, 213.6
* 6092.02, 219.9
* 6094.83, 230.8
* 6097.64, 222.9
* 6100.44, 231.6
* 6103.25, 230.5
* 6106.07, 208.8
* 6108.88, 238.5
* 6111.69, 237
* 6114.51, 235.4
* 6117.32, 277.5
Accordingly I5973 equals 0.00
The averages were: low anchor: 224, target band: 222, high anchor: 221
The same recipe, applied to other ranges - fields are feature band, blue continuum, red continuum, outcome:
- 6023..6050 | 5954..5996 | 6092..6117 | 0.039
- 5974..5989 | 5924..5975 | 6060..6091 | -0.018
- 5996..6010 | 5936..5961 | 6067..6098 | 0.012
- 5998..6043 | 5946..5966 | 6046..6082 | 0.009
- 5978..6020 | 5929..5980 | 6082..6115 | 0.004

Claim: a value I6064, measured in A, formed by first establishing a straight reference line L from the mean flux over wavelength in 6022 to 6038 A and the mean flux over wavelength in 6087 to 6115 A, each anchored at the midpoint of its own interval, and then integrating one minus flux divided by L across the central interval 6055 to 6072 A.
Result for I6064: 0.9 A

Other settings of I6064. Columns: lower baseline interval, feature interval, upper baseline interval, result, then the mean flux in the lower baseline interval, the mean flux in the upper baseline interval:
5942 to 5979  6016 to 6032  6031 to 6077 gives -0.4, 221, 215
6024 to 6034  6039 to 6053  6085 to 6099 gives 0.6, 226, 215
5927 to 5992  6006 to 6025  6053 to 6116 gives 0.2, 222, 221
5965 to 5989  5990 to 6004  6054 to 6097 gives 0.2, 221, 217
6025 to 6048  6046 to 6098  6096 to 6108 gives 0.7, 217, 224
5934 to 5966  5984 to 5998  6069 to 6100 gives 0.2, 222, 222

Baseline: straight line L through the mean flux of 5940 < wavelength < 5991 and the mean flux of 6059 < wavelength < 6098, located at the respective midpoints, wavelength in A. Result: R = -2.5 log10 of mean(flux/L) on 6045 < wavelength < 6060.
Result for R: 0.01 mag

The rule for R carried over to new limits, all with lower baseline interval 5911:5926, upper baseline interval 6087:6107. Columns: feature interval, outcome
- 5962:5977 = 0.04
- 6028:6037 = 0.01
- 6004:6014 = 0.00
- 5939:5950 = 0.03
